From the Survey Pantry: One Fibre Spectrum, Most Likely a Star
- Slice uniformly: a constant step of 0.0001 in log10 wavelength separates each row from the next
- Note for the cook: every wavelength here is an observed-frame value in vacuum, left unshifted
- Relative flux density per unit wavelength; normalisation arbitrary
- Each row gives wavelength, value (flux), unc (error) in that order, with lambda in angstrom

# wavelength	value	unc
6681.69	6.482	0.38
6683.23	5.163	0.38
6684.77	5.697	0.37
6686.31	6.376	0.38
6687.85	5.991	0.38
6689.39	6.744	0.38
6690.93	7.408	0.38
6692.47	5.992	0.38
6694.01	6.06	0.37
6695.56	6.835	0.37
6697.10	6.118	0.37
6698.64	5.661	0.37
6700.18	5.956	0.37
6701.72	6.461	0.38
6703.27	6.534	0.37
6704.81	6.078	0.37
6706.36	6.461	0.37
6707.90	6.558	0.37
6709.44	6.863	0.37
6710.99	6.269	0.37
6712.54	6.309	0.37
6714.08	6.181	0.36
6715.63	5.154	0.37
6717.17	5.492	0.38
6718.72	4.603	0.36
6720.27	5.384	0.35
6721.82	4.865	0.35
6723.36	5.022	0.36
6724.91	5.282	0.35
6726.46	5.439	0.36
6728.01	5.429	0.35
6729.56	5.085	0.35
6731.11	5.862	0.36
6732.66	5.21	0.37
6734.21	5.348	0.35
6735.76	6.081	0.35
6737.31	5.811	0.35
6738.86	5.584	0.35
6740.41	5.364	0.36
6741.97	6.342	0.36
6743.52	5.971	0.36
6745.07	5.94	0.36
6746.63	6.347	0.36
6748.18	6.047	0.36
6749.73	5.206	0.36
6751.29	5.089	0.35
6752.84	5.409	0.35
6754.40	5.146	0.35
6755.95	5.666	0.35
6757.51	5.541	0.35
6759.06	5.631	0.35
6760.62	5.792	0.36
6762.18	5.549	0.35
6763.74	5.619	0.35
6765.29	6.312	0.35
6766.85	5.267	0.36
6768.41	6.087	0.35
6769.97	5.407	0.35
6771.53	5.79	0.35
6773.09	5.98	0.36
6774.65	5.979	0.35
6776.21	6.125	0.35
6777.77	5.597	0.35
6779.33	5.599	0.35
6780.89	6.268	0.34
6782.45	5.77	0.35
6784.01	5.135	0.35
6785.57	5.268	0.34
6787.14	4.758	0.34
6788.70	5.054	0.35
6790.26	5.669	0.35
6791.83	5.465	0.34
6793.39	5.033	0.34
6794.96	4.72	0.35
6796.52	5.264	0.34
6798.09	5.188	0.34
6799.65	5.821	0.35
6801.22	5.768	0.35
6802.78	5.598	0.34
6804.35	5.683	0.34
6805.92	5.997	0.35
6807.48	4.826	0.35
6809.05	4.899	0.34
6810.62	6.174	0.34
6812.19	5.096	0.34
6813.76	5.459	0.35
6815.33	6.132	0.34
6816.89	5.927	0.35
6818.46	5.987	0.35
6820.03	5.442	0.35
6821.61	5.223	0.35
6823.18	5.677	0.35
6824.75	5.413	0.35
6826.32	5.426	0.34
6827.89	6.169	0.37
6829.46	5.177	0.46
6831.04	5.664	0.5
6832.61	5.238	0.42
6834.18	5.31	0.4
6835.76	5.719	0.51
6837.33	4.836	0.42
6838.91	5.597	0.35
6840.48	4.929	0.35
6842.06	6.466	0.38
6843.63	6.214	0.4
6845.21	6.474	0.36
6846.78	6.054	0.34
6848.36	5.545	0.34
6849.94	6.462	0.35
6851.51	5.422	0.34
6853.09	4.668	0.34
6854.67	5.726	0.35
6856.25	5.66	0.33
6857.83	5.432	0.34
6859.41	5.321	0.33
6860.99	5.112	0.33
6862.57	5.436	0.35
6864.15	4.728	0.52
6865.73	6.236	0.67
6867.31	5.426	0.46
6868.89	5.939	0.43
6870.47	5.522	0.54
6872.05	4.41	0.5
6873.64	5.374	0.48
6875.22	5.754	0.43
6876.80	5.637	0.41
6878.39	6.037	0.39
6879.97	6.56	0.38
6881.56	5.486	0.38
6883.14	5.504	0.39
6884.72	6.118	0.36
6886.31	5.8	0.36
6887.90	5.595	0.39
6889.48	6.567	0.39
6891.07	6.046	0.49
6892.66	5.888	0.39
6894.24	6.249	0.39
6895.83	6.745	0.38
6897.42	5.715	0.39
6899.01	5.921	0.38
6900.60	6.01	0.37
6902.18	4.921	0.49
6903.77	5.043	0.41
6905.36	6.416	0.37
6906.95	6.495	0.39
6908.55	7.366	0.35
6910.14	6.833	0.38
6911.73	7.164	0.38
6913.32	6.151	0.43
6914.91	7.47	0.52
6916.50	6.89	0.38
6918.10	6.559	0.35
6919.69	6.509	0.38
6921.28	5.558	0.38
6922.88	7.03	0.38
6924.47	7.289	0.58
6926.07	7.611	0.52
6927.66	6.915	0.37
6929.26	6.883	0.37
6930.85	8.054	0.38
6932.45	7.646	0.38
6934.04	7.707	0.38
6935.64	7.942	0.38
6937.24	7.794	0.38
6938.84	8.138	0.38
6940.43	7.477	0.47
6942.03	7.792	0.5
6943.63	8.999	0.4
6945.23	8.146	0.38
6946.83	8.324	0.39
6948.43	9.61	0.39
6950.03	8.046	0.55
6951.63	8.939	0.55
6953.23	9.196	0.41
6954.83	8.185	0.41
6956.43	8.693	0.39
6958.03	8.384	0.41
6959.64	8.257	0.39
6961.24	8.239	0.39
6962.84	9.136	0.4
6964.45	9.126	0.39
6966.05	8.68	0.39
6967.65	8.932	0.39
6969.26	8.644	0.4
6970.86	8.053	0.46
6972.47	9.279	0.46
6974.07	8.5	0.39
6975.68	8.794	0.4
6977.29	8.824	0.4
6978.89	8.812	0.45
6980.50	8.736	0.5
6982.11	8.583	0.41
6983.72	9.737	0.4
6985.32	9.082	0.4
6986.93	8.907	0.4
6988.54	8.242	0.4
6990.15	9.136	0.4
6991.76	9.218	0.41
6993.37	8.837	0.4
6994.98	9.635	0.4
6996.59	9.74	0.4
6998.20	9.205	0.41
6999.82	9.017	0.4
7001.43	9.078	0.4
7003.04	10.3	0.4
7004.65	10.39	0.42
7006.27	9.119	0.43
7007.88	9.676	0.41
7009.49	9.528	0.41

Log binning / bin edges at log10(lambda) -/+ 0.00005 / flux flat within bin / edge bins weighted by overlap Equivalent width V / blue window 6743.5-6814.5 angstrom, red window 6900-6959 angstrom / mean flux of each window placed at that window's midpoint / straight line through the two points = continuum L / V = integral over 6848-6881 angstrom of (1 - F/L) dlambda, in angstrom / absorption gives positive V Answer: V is 5.35 angstrom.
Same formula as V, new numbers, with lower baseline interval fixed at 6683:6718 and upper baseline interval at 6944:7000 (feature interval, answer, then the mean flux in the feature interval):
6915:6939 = 3.4 angstrom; 7.22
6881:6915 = 8.3 angstrom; 6.14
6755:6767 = 1.9 angstrom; 5.69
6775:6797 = 5.0 angstrom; 5.42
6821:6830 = 2.3 angstrom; 5.53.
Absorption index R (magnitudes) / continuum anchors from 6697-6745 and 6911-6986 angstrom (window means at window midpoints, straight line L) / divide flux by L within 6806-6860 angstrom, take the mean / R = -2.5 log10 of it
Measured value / 0.231 mag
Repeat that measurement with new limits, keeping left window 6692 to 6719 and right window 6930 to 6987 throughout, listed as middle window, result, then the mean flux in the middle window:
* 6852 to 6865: 0.395 mag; 5.27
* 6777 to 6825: 0.270 mag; 5.48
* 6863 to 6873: 0.385 mag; 5.38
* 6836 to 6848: 0.271 mag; 5.79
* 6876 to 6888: 0.312 mag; 5.85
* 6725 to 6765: 0.156 mag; 5.62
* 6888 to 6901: 0.281 mag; 6.12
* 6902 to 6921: 0.236 mag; 6.51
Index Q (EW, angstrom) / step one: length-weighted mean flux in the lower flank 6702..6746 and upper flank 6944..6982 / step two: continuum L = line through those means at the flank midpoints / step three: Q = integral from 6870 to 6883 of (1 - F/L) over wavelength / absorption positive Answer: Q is 3.45 angstrom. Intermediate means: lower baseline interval 5.74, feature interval 5.59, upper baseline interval 8.68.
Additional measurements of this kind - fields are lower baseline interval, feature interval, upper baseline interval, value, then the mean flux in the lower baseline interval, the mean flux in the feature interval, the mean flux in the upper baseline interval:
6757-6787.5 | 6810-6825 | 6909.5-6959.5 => 1.41 angstrom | 5.69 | 5.66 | 7.69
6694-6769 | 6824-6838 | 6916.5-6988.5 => 2.89 angstrom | 5.76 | 5.45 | 8.21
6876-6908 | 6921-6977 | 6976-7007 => -2.87 angstrom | 5.95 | 8.2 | 9.18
